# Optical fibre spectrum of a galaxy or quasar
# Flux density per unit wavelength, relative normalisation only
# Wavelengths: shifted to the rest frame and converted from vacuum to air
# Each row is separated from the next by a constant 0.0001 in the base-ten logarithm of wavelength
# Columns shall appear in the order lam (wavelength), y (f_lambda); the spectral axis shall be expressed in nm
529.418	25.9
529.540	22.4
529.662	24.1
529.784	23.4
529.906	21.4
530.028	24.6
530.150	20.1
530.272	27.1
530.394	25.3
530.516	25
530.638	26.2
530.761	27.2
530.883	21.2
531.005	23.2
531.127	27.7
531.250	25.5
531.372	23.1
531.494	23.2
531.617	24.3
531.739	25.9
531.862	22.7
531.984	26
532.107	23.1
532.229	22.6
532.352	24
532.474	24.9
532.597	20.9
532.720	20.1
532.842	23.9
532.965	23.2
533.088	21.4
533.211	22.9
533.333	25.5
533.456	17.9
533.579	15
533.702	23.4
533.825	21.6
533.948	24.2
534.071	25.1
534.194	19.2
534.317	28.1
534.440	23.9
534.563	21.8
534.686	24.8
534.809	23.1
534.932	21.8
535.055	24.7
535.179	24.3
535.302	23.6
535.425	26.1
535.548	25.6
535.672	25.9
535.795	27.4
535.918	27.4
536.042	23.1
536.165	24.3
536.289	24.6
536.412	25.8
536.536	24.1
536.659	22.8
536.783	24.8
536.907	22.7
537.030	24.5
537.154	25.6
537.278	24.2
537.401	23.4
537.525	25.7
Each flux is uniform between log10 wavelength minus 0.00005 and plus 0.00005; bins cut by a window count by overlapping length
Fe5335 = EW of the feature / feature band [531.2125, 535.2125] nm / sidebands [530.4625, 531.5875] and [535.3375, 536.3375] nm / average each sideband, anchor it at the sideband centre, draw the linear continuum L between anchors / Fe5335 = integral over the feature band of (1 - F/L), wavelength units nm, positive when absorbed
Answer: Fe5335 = 0.32 nm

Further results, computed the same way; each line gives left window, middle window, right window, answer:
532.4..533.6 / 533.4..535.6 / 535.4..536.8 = 0.042 nm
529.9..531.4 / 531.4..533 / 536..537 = 0.065 nm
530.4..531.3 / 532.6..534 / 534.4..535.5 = 0.153 nm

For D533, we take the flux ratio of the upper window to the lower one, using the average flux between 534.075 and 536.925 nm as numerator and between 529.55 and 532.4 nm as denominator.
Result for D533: 1.01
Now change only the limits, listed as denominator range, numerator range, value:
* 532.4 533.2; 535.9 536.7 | 1.09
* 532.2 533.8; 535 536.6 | 1.15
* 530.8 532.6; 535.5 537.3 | 1.03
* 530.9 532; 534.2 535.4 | 0.98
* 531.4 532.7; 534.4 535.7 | 1.02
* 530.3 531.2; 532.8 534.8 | 0.90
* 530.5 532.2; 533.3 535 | 0.92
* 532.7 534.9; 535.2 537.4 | 1.10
